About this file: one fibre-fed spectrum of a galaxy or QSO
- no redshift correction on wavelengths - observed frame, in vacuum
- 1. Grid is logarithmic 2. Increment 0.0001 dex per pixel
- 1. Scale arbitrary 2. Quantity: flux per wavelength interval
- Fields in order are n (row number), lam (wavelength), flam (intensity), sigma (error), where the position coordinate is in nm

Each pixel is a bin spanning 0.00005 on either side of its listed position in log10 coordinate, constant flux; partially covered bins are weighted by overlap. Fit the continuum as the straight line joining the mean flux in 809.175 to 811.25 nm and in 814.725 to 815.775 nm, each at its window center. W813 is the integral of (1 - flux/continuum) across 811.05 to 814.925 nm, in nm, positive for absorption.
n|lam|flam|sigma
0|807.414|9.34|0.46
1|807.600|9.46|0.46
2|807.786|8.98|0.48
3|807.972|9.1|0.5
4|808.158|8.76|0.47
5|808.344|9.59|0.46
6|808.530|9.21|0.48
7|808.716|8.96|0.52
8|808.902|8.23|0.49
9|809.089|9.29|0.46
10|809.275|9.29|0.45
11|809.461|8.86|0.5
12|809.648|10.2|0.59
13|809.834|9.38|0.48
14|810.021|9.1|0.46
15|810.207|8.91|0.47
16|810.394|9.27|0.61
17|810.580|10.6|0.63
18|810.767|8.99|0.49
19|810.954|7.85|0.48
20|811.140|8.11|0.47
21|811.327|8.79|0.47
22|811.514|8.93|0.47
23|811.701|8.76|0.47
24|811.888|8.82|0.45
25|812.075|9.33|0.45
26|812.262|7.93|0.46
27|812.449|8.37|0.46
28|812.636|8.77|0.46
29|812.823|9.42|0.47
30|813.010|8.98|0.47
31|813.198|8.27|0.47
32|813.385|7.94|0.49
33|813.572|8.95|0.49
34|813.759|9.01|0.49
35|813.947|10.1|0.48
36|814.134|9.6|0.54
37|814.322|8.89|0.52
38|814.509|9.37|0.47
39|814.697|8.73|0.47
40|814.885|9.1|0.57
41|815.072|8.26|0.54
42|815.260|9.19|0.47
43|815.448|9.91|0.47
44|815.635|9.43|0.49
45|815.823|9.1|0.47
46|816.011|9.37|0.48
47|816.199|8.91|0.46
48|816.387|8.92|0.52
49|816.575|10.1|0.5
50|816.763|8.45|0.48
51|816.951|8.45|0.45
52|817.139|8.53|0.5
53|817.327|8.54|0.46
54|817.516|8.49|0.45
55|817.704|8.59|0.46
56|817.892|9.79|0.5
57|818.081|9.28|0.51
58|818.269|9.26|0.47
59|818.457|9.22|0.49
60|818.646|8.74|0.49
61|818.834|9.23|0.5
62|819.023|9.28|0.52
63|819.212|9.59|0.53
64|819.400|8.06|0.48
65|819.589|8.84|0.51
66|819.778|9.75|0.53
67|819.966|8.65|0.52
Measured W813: 0.12 nm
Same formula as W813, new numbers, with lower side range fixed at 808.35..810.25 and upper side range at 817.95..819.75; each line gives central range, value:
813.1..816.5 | 0.02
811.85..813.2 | 0.06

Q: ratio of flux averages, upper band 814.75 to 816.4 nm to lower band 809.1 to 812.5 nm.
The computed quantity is 1.0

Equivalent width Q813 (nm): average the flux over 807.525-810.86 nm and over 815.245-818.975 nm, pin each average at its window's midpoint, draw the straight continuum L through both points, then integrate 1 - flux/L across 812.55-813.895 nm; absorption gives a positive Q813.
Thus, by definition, 0.05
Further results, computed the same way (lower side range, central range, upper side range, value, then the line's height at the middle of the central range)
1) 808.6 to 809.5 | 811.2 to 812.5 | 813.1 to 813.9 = 0.01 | 8.75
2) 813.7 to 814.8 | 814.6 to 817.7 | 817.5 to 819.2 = 0.09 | 9.22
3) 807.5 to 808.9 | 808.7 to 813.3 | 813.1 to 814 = 0.00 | 8.94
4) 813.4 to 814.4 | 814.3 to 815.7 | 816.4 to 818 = 0.00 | 9.1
